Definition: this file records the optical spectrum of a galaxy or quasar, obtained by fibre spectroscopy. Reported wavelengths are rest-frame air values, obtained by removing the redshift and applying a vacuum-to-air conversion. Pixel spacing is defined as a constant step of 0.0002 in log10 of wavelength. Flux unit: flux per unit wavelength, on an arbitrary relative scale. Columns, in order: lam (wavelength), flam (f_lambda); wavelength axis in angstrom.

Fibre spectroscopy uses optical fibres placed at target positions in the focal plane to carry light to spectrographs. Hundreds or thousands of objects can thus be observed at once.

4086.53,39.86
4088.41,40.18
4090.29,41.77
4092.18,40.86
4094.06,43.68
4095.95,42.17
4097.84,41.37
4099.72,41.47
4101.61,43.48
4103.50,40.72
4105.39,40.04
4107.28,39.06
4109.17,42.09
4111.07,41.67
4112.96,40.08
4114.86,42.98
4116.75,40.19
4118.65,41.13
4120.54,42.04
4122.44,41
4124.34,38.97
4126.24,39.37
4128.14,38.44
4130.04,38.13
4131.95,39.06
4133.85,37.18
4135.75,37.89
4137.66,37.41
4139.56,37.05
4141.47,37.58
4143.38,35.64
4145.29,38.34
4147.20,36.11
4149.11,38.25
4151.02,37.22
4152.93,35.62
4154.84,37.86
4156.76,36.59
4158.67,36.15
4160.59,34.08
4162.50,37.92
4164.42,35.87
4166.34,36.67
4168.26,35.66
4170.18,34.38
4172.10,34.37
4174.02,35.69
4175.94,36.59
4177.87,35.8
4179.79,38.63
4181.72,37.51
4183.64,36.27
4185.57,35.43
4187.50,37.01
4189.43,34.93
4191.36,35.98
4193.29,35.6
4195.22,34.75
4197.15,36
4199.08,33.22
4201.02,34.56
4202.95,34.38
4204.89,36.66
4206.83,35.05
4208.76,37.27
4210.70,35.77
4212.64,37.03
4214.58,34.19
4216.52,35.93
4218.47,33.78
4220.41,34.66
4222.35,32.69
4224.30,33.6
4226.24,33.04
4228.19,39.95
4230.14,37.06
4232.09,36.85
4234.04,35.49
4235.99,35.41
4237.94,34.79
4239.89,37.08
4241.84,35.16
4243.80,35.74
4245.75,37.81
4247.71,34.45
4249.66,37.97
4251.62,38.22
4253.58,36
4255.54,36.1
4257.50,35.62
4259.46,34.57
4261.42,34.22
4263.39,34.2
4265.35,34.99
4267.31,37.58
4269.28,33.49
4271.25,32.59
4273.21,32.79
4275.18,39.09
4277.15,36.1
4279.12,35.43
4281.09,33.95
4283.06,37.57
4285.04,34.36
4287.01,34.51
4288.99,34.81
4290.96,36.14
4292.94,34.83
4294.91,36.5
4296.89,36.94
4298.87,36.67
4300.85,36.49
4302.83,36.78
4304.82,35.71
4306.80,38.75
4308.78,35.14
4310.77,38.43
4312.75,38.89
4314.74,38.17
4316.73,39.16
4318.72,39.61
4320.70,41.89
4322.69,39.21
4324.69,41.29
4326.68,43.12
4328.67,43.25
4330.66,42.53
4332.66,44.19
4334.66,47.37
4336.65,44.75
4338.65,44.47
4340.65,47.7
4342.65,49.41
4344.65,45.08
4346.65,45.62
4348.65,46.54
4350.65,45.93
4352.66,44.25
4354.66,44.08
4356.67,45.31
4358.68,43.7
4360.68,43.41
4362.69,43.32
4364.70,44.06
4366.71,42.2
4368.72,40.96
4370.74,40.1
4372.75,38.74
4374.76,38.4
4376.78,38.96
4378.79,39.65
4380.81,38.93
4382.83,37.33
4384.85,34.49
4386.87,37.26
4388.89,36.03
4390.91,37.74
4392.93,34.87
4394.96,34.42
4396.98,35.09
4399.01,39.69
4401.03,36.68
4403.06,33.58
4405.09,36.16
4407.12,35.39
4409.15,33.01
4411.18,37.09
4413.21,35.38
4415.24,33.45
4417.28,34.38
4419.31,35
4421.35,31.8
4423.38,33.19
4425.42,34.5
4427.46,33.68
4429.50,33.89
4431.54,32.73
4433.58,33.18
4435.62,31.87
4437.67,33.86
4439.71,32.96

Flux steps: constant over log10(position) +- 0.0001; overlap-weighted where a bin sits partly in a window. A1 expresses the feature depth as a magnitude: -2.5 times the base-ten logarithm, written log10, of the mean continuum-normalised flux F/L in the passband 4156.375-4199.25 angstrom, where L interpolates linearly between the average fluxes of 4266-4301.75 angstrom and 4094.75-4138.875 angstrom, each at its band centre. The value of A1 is 0.08 mag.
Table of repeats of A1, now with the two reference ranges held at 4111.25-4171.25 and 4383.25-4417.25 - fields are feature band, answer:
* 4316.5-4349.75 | -0.210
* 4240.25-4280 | 0.037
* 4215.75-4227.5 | 0.097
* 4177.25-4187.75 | 0.023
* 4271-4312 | 0.019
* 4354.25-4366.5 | -0.215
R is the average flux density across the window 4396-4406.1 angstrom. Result 36.2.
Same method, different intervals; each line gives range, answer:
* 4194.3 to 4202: 34.7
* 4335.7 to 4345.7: 46.3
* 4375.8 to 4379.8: 39.4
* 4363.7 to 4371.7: 41.8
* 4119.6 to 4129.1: 40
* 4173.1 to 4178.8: 36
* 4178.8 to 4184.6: 37.5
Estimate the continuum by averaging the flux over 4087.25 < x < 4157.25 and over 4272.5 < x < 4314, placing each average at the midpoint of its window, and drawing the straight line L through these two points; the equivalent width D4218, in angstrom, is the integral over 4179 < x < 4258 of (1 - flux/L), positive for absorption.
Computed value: 3.9 angstrom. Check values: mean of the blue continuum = 39.5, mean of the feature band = 35.8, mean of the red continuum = 36.2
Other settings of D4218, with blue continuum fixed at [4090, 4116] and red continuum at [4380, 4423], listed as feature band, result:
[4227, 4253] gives 1.5 angstrom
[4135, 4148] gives 1.1 angstrom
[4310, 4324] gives -0.8 angstrom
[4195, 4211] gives 1.7 angstrom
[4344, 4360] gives -3.7 angstrom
